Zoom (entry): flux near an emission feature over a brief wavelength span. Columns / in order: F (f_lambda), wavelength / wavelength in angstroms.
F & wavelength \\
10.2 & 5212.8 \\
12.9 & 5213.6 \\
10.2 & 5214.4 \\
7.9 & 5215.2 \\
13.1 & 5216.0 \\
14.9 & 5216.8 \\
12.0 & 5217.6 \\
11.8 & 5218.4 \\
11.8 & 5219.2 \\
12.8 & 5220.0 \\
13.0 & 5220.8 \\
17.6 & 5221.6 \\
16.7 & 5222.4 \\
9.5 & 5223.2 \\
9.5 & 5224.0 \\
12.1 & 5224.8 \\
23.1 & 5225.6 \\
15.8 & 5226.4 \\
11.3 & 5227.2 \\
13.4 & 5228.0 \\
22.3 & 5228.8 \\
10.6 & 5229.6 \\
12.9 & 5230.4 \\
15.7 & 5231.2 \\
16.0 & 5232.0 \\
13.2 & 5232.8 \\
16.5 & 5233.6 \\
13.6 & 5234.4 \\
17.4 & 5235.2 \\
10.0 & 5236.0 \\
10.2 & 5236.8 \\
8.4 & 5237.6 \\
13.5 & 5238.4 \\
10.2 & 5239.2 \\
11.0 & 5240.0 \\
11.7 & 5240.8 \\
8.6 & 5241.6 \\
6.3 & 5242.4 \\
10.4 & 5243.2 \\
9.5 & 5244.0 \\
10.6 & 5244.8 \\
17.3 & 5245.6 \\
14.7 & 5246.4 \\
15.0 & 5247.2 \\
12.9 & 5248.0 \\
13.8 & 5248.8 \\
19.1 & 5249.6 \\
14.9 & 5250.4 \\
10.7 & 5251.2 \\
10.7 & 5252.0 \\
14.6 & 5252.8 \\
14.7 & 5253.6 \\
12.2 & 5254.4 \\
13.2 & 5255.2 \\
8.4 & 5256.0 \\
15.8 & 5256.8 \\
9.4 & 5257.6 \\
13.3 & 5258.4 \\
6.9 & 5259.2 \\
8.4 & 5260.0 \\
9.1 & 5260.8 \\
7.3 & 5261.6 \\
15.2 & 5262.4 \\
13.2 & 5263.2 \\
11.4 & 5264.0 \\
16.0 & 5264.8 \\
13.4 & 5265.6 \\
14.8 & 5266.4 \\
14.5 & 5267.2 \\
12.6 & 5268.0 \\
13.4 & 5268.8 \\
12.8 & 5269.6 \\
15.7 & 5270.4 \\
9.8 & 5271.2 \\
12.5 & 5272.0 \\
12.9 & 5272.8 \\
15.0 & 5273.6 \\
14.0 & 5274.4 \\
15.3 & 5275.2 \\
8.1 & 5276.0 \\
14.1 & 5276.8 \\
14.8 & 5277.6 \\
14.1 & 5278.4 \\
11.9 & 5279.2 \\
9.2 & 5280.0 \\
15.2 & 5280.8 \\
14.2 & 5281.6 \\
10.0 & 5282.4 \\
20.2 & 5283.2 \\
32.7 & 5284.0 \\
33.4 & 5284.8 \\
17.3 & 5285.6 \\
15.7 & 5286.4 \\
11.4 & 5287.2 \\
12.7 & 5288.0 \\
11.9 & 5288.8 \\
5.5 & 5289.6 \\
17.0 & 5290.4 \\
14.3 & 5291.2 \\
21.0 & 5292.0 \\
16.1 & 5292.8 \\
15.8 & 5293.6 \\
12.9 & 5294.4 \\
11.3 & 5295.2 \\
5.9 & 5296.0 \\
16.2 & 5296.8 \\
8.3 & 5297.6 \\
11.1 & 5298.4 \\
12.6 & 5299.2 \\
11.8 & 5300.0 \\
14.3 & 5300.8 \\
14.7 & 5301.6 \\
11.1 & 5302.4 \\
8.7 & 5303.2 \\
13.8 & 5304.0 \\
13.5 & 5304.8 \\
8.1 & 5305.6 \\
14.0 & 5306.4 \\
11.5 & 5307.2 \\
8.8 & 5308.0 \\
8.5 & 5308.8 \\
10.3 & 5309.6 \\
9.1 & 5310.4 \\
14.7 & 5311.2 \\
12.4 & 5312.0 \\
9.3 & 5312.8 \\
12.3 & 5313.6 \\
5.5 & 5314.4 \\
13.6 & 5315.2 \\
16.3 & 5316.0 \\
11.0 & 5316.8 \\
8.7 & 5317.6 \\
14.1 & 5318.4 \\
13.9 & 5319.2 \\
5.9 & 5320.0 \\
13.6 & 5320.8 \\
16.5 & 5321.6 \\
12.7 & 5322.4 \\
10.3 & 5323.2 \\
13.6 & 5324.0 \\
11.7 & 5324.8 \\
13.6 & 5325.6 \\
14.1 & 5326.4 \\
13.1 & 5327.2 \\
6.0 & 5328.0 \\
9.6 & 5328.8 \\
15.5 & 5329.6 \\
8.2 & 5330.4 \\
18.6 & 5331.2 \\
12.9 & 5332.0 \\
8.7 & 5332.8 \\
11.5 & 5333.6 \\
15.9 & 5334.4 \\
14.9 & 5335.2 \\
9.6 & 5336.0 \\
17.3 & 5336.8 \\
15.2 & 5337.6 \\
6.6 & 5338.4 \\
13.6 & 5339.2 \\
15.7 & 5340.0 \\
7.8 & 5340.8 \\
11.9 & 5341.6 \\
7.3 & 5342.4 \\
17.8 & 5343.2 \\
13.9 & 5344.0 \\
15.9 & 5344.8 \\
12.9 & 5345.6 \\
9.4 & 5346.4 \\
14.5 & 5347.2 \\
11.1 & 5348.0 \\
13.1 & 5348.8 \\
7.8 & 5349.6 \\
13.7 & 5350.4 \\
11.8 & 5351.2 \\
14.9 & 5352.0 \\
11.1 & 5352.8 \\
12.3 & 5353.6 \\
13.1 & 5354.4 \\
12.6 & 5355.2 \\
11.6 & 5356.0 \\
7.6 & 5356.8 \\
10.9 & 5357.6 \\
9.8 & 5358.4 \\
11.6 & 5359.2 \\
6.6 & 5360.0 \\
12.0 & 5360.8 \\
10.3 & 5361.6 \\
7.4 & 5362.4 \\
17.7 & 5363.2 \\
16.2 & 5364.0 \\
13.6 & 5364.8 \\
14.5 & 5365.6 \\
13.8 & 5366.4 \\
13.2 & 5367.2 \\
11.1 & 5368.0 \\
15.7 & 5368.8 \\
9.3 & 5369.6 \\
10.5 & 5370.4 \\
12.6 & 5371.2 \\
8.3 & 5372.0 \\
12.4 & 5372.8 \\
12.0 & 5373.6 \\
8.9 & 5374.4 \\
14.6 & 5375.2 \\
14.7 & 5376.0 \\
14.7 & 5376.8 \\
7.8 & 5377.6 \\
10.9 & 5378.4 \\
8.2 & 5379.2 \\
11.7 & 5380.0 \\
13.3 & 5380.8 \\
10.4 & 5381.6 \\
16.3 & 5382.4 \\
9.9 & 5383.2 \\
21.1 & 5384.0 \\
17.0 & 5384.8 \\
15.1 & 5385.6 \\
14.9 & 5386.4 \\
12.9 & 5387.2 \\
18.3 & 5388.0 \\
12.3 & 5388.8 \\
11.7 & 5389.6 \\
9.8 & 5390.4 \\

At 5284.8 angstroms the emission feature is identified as [O III] 5007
